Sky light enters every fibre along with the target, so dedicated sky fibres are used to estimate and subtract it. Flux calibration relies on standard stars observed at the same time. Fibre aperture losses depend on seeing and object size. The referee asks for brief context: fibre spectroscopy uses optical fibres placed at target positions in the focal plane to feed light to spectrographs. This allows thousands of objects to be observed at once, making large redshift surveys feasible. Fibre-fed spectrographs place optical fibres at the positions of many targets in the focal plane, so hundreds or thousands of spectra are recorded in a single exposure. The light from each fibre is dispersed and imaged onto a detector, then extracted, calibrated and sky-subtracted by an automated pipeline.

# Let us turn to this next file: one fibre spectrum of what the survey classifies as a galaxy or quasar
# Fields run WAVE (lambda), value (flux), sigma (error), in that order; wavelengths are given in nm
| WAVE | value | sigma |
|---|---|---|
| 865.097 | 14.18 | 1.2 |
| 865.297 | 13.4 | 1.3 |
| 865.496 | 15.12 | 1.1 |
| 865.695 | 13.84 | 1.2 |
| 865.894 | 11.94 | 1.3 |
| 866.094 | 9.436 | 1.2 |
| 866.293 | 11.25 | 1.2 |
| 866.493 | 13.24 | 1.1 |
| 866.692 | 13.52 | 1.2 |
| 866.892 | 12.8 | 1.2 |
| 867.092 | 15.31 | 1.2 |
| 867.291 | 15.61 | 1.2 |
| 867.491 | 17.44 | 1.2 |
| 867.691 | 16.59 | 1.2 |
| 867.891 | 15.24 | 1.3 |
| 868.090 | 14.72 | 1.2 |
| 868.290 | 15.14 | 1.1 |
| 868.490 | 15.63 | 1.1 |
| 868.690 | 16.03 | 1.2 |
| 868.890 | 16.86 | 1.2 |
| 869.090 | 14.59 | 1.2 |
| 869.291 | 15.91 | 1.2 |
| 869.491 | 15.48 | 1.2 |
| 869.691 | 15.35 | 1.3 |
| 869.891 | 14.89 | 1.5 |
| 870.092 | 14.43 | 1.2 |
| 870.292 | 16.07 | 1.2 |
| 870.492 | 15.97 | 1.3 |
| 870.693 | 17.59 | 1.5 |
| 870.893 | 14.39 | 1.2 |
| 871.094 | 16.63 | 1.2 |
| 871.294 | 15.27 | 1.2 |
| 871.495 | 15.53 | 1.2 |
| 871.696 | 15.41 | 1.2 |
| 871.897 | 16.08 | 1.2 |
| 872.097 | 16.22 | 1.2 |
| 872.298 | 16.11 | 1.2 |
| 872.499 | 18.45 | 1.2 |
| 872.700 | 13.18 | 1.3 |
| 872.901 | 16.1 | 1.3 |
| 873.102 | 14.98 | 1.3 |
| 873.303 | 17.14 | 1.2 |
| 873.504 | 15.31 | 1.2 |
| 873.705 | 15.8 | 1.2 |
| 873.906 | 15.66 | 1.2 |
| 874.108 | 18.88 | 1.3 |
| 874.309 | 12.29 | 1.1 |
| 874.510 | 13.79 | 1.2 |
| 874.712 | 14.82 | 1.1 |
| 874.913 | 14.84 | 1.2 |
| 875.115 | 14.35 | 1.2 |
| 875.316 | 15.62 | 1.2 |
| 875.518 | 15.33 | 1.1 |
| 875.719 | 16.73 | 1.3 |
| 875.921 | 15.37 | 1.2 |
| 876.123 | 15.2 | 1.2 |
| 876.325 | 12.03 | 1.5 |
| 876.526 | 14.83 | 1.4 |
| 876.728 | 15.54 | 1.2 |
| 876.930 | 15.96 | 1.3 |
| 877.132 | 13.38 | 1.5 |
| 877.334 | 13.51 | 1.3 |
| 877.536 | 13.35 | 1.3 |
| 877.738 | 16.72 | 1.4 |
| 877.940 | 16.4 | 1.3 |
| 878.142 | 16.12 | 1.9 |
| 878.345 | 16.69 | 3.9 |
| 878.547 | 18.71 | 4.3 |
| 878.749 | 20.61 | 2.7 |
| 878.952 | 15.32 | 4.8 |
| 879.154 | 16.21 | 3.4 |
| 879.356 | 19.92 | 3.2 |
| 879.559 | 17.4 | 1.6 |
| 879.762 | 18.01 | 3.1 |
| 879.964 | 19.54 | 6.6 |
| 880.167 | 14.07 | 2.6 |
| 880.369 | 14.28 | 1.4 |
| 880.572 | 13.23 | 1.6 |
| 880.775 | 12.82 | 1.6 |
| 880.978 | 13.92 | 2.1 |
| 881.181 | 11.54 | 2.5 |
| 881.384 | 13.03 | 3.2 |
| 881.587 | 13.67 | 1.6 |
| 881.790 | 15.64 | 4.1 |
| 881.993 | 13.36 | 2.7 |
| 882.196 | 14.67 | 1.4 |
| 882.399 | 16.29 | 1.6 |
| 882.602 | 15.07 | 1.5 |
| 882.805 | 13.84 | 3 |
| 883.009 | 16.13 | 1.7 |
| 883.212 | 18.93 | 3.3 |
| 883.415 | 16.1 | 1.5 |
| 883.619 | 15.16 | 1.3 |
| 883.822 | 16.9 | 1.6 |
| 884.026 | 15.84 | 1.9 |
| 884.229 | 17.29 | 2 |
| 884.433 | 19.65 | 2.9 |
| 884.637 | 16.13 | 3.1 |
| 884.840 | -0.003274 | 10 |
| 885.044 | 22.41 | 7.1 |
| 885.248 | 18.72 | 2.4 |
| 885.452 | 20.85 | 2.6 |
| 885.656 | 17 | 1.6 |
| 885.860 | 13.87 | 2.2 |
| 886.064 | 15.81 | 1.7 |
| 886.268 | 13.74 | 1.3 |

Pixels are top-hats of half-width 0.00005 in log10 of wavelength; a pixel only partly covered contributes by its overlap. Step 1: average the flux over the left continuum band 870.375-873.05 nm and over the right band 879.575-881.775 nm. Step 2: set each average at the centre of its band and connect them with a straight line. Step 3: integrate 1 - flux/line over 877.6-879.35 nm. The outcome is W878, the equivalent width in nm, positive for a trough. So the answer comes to -0.27 nm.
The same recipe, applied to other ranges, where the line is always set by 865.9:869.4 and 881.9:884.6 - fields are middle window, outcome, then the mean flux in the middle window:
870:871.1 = -0.068 nm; 15.8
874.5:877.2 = 0.086 nm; 14.9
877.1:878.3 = 0.037 nm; 15.1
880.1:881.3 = 0.195 nm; 13.3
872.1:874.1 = -0.118 nm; 16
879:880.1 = -0.154 nm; 17.9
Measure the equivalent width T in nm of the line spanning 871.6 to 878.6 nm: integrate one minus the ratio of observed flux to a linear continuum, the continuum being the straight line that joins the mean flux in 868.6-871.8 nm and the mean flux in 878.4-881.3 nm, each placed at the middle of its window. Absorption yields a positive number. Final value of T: 0.20 nm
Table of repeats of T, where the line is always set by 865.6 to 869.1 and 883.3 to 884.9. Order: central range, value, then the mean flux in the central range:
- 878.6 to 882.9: -0.14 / 15.4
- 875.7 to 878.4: -0.05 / 15.1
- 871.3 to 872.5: -0.12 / 16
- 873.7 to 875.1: -0.04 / 15.1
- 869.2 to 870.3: -0.06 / 15.3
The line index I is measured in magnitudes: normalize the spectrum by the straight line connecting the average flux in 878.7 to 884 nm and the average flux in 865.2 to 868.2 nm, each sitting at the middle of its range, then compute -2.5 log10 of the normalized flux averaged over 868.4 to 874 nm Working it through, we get -0.09 mag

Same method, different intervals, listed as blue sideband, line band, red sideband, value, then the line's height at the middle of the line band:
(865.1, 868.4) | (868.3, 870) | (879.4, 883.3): -0.098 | 14.2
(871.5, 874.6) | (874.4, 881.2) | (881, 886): 0.006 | 15.6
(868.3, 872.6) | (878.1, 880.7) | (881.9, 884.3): -0.073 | 15.8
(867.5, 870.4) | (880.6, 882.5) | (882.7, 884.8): 0.158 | 16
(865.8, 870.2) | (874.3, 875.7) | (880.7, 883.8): -0.002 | 14.7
